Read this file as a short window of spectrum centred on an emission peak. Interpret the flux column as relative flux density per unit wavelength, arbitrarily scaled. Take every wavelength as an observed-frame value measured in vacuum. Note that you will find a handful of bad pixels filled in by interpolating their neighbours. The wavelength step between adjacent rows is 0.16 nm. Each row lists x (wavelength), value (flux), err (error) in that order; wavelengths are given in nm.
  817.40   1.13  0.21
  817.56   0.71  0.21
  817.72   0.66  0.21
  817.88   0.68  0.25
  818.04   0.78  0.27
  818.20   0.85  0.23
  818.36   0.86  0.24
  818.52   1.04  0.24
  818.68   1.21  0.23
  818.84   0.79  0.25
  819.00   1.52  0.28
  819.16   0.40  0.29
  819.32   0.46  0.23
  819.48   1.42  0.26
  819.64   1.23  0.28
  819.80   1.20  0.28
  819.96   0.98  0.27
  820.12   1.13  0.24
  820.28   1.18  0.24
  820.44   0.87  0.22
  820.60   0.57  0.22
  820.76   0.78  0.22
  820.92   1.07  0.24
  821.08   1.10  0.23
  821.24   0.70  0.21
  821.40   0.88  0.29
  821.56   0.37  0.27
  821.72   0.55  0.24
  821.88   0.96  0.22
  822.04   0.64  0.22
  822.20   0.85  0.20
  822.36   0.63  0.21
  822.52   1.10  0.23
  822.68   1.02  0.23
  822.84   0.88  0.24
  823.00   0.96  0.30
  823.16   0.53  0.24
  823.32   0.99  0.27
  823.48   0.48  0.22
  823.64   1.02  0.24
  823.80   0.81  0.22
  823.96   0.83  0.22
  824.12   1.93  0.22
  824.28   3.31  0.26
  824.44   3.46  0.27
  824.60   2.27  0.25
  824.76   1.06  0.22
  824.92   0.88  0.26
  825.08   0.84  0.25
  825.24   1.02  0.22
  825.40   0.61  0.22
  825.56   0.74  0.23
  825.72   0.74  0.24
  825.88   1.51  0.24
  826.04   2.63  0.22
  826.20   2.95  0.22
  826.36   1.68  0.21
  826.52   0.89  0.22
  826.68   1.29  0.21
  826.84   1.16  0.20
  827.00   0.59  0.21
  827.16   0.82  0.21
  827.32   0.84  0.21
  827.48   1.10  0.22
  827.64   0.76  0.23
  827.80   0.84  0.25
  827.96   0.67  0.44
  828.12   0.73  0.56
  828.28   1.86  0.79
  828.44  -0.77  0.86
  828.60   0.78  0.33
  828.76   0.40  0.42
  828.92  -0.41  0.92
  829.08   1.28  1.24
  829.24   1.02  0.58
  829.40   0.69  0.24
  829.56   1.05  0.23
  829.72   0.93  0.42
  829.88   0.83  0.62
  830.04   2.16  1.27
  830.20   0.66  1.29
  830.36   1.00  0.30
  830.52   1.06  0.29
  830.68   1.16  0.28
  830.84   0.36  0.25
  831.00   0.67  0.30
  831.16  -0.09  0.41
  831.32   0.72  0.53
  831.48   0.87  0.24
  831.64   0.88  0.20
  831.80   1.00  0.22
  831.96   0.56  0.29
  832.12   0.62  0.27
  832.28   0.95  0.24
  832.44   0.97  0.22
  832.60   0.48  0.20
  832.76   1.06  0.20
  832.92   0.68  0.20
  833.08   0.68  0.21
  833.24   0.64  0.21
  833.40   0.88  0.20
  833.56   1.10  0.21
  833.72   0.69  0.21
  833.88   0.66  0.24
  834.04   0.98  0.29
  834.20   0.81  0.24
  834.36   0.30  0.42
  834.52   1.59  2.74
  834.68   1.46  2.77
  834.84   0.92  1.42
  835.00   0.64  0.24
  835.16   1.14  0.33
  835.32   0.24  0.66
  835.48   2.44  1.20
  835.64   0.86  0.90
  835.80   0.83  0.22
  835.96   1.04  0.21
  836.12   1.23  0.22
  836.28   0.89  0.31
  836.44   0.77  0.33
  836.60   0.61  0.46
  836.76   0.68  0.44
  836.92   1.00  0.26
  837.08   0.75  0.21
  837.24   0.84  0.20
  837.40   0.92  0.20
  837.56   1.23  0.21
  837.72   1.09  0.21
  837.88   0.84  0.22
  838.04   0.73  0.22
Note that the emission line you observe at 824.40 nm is [S II] 6716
